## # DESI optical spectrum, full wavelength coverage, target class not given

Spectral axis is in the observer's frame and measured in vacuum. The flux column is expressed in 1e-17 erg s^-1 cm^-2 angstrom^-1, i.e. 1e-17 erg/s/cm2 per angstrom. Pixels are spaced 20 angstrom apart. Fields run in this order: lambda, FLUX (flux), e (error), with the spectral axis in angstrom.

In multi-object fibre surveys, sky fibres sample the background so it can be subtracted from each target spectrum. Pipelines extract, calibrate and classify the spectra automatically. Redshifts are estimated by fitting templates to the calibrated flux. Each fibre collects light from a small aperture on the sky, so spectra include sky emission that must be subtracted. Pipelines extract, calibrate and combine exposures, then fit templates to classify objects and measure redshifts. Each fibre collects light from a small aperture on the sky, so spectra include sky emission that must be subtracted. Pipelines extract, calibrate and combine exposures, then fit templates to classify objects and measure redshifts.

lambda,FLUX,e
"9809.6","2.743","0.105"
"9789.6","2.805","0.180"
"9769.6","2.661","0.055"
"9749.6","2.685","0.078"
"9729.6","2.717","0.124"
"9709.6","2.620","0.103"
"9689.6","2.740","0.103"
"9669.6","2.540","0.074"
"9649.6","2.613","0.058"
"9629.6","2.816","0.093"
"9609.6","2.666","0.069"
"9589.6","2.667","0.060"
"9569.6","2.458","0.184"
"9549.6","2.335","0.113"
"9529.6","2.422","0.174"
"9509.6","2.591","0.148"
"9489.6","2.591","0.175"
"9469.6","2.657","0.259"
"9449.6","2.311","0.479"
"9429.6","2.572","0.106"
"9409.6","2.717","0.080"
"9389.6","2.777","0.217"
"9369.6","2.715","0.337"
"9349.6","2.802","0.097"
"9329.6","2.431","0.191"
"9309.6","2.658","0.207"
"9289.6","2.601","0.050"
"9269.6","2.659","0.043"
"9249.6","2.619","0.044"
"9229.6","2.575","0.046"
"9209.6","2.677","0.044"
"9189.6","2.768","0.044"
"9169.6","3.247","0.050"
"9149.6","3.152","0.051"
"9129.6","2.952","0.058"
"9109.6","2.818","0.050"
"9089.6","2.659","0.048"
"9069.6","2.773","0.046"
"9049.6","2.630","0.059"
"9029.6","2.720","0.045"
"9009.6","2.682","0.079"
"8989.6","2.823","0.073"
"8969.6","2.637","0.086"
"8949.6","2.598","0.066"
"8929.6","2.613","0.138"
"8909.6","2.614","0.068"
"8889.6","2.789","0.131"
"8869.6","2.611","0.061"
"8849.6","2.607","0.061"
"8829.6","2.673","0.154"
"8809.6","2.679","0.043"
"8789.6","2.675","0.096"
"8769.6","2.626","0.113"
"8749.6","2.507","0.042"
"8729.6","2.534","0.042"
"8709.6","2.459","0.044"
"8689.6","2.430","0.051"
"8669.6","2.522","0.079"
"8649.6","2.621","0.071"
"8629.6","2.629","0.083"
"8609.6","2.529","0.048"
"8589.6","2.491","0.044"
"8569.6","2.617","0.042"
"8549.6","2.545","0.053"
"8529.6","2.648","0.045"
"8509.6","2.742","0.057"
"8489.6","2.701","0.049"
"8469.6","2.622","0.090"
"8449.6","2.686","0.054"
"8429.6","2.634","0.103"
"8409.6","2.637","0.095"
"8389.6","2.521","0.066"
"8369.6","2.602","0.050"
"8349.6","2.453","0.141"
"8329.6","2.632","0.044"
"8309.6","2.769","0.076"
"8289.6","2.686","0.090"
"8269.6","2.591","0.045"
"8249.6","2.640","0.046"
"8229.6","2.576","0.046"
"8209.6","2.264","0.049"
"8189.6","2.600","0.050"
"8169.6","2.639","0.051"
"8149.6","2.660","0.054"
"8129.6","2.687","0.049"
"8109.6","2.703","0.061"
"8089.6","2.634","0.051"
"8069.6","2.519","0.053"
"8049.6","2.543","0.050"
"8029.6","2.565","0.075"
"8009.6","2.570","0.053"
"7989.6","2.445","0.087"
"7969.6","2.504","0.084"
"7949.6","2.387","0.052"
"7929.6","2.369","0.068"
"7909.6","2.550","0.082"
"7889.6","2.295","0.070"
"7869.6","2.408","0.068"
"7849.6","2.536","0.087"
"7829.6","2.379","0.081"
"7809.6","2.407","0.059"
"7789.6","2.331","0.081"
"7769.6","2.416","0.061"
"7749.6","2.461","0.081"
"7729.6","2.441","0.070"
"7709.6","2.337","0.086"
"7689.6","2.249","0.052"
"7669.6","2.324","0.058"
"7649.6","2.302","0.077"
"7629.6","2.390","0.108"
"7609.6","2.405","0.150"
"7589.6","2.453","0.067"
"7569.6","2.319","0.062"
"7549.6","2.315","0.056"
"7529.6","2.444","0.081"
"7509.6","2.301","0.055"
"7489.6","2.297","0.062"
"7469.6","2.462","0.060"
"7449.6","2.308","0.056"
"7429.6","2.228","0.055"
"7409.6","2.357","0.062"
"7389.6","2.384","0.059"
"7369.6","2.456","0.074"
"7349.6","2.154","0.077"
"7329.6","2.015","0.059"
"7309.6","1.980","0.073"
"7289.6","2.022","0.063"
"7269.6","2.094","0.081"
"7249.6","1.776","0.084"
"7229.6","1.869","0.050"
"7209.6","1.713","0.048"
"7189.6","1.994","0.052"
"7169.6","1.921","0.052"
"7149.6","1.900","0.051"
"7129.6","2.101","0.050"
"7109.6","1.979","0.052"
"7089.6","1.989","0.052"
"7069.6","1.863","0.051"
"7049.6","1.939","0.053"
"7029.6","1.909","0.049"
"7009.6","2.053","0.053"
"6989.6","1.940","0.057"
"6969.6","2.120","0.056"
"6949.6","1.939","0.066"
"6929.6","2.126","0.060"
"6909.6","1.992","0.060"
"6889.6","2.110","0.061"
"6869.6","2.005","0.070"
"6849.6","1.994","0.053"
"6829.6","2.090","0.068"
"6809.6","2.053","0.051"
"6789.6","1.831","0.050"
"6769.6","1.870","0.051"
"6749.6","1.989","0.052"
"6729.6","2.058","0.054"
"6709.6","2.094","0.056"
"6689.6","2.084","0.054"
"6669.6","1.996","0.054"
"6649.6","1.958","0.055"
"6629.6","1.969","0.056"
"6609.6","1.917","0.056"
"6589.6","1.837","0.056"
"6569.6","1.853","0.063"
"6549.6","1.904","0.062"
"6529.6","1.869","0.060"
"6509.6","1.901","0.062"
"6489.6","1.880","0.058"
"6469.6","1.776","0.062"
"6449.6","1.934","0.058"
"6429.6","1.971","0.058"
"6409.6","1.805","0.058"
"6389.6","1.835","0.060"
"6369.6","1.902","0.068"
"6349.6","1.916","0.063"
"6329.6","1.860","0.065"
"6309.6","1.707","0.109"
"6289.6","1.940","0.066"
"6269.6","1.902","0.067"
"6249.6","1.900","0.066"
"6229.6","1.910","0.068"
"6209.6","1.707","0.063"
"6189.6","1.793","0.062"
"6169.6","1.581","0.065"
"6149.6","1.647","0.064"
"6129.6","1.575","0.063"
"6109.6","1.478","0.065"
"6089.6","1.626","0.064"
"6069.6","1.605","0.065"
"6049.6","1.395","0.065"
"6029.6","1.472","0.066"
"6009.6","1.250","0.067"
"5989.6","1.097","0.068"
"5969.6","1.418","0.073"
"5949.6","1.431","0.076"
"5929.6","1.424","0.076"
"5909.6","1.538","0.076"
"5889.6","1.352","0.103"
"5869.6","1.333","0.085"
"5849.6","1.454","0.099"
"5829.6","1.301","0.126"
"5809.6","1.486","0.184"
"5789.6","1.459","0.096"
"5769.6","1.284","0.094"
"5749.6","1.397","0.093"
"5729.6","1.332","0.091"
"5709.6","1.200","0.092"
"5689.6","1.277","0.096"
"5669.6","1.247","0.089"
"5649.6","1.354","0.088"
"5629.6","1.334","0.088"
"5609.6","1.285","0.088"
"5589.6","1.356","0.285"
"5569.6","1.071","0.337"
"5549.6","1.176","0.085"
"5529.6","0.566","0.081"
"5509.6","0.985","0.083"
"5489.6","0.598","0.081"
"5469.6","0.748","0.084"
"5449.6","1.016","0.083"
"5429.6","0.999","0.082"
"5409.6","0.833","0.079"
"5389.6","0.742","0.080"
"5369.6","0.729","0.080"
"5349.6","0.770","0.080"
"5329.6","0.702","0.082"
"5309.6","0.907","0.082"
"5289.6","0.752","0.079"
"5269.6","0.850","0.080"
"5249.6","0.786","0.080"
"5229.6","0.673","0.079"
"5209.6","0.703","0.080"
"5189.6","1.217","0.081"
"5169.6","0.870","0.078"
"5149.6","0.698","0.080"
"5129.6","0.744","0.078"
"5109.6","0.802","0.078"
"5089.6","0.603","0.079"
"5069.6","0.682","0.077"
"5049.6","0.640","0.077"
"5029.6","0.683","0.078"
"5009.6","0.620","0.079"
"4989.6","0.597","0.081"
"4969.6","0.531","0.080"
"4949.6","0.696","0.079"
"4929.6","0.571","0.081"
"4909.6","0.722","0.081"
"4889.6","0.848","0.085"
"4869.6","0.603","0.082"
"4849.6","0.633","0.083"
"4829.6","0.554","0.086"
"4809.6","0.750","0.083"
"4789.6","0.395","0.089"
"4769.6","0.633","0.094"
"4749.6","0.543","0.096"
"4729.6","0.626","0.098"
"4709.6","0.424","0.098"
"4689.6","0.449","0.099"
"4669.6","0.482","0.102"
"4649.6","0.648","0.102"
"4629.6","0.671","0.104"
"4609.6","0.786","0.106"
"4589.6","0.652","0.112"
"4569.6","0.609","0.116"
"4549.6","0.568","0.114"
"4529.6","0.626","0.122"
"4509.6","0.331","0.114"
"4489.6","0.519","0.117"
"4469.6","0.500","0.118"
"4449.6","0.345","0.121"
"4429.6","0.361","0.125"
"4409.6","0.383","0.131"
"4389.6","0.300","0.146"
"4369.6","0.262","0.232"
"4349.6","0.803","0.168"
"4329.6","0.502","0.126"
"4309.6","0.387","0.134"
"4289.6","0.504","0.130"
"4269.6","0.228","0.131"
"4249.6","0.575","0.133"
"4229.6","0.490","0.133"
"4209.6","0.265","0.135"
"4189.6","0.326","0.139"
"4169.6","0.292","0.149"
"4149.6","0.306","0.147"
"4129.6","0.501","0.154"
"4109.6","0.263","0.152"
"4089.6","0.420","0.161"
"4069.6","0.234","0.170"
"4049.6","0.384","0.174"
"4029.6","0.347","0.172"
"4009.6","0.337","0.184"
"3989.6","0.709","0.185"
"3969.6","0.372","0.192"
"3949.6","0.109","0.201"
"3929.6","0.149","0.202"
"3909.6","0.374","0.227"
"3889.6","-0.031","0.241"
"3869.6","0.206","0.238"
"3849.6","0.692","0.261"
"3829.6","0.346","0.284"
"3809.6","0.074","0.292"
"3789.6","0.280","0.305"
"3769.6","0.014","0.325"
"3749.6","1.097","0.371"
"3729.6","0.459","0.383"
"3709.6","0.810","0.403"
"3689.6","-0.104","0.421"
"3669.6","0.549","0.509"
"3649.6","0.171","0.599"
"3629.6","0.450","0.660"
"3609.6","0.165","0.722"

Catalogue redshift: 0.393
